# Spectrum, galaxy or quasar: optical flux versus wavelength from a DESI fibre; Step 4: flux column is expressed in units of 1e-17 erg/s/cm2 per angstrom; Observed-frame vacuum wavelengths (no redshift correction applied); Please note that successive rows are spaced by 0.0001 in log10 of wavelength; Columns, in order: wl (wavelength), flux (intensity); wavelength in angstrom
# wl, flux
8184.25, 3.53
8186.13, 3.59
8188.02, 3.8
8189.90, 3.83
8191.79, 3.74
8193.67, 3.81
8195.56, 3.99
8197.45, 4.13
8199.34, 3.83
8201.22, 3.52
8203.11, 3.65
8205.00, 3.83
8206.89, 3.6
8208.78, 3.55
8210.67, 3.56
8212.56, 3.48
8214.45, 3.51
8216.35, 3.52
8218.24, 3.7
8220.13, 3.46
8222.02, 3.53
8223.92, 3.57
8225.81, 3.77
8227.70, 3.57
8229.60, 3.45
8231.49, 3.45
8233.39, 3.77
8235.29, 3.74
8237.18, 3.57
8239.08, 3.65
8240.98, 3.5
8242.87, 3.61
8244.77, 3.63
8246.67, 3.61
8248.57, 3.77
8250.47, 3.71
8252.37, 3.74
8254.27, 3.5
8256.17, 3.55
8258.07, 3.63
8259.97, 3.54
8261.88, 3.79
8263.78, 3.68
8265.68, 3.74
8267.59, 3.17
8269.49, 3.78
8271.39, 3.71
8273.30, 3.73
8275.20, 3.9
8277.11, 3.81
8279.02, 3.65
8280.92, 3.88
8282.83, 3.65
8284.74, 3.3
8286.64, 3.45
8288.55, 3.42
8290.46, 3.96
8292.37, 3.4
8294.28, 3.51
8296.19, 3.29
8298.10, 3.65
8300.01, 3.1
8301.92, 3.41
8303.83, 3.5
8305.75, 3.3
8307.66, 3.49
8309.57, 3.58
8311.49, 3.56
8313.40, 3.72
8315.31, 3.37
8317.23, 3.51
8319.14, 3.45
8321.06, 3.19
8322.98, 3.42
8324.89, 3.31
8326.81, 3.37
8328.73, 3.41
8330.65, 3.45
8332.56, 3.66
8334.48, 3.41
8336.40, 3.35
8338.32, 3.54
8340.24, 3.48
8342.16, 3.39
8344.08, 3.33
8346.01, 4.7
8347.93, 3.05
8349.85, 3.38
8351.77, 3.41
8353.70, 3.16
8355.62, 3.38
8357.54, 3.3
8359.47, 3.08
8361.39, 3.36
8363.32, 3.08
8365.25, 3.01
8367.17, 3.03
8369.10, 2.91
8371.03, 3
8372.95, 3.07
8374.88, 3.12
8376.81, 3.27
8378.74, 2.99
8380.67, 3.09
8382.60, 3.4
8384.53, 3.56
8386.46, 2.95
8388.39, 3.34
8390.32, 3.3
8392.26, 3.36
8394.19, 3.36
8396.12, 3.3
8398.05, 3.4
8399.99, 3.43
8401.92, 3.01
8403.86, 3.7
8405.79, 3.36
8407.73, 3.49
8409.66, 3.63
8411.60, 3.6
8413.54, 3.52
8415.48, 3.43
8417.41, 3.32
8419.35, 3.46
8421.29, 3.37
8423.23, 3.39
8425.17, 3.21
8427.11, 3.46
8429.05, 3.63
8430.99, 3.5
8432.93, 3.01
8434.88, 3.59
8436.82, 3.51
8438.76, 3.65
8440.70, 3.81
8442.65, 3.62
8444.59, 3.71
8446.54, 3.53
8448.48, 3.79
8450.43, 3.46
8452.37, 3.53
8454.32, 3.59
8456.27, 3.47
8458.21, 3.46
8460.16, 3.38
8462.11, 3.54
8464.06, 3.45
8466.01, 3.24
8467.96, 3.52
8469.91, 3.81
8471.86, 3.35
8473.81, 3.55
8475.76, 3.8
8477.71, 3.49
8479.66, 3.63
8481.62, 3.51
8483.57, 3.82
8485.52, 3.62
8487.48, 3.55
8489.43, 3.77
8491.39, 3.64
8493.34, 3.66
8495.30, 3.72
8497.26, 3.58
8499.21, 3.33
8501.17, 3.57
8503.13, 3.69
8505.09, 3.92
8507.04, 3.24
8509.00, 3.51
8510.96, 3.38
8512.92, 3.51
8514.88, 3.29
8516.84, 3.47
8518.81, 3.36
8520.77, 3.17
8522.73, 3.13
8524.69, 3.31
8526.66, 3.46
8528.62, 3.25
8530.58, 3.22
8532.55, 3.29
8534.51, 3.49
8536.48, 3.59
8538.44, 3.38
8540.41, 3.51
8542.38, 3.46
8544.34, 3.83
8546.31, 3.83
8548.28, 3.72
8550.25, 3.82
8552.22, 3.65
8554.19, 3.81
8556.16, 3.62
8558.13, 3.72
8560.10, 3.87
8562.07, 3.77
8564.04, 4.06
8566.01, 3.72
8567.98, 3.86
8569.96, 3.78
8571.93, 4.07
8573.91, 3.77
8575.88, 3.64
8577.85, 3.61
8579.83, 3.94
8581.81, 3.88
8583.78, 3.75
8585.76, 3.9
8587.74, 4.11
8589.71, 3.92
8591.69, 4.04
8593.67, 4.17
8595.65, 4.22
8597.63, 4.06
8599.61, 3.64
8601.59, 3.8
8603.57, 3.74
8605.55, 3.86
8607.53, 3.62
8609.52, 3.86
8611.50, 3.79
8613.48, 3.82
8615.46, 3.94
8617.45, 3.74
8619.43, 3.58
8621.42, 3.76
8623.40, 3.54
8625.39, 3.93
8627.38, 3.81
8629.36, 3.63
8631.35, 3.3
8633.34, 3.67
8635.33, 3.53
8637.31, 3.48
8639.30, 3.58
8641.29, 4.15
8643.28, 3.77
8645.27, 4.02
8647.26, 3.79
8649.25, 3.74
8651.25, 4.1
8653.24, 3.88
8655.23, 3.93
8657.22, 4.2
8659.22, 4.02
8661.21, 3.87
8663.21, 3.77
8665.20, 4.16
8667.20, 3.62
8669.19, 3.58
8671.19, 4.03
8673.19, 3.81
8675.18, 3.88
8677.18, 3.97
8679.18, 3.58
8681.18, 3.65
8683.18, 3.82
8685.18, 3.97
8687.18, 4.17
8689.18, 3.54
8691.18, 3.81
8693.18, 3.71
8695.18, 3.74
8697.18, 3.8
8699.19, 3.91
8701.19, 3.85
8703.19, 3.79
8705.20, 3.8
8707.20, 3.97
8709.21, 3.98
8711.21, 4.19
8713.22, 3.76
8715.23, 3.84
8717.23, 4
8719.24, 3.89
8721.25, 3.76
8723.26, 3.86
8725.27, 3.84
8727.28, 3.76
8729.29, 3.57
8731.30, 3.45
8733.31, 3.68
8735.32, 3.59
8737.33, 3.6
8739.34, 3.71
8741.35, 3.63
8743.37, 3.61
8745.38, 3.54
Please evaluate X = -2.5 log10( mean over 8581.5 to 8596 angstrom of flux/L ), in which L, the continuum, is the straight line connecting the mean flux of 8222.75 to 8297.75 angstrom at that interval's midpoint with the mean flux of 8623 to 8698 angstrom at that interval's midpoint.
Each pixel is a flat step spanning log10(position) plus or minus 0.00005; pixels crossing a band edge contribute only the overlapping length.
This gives -0.06 mag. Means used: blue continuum 3.62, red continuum 3.81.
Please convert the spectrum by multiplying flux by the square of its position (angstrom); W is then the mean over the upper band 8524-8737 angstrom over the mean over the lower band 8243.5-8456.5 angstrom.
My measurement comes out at 1.2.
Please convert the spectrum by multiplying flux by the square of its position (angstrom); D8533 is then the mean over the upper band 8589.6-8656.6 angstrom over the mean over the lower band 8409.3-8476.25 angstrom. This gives 1.13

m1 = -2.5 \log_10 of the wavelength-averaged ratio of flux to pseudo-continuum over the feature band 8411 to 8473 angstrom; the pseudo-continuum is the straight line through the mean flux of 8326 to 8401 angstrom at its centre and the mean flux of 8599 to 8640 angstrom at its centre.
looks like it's -0.02 mag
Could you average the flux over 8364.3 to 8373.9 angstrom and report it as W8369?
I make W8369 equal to 3.01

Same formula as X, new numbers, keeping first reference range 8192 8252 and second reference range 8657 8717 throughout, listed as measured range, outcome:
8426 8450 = 0.054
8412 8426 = 0.104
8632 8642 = 0.052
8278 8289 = 0.033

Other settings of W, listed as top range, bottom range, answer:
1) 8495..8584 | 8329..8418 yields 1.12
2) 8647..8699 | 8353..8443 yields 1.23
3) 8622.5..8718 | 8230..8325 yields 1.18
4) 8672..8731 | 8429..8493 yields 1.14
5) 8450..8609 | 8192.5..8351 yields 1.08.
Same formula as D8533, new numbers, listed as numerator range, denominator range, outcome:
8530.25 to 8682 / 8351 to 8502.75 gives 1.15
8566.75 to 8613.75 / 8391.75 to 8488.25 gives 1.15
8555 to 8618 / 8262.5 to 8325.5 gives 1.17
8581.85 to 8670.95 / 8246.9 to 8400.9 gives 1.20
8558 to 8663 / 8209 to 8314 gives 1.16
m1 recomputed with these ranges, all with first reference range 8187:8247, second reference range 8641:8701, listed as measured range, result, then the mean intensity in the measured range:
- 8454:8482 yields 0.075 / 3.52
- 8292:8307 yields 0.091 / 3.4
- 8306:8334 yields 0.073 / 3.46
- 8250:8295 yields 0.014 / 3.63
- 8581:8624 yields -0.007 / 3.86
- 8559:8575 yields -0.013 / 3.86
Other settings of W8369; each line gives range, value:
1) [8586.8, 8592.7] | 4.03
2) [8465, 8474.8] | 3.49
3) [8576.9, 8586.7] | 3.81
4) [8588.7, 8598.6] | 4.08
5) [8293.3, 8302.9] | 3.39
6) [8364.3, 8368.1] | 3.03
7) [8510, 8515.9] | 3.39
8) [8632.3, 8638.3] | 3.56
